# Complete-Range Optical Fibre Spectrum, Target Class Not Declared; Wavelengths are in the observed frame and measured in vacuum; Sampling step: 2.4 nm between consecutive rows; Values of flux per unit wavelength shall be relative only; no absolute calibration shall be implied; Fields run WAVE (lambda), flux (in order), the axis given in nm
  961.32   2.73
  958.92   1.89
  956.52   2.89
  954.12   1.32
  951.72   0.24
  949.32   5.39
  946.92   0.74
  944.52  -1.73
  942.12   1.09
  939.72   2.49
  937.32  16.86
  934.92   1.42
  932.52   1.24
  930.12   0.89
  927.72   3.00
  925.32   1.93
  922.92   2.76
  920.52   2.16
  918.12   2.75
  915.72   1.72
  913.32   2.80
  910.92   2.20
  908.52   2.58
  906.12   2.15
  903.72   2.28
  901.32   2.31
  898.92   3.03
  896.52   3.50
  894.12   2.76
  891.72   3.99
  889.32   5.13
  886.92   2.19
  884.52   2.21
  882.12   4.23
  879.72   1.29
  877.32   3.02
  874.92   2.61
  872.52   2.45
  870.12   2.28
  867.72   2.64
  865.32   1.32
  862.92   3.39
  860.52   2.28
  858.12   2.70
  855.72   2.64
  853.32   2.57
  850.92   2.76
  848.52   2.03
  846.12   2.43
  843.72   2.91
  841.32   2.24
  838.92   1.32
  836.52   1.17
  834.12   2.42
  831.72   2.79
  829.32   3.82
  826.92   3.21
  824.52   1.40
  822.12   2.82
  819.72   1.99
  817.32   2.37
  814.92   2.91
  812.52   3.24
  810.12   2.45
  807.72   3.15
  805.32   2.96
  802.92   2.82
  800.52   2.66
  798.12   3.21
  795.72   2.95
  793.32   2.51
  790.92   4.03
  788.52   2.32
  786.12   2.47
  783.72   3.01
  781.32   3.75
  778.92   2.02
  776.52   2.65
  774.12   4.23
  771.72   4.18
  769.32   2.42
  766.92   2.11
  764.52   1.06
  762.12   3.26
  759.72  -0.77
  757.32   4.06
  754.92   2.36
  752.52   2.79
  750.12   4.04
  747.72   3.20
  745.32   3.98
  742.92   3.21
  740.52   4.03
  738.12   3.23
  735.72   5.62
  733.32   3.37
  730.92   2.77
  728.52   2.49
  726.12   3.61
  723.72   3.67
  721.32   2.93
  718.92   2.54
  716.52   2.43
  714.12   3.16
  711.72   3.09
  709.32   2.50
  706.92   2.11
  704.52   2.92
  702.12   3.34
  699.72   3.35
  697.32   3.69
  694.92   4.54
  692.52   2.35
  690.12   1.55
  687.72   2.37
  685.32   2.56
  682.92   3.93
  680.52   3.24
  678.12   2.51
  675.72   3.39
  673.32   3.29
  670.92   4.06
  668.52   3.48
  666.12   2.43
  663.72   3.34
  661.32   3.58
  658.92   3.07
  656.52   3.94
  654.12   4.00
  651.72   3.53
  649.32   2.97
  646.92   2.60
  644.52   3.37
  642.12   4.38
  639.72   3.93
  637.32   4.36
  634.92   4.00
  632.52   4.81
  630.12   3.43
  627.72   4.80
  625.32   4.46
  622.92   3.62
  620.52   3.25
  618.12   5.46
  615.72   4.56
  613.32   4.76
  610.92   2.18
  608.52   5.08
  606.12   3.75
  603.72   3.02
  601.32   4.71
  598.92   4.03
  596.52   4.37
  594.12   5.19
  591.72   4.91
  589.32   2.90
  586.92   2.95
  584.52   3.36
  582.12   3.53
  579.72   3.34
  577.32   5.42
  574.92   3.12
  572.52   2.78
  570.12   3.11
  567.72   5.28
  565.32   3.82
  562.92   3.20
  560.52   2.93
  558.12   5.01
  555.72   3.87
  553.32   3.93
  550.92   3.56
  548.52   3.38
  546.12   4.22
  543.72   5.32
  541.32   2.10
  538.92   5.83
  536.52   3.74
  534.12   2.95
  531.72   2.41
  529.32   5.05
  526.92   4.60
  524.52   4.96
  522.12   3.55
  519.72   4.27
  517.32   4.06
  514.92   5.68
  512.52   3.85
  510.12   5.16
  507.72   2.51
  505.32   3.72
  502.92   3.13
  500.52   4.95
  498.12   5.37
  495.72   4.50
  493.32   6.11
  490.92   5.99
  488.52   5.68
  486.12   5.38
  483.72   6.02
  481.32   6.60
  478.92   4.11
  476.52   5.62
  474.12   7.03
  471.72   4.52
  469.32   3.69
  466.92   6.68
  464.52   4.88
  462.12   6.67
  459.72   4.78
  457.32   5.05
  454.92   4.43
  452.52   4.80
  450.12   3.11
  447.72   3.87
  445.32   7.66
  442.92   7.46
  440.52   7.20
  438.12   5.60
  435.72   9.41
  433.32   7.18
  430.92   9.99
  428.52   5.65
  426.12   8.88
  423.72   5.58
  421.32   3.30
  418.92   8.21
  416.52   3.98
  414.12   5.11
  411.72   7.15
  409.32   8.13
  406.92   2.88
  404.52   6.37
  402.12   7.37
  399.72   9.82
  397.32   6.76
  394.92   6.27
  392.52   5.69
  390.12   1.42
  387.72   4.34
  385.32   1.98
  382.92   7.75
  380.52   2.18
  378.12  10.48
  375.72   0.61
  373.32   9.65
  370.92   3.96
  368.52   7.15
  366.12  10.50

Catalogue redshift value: 0.117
